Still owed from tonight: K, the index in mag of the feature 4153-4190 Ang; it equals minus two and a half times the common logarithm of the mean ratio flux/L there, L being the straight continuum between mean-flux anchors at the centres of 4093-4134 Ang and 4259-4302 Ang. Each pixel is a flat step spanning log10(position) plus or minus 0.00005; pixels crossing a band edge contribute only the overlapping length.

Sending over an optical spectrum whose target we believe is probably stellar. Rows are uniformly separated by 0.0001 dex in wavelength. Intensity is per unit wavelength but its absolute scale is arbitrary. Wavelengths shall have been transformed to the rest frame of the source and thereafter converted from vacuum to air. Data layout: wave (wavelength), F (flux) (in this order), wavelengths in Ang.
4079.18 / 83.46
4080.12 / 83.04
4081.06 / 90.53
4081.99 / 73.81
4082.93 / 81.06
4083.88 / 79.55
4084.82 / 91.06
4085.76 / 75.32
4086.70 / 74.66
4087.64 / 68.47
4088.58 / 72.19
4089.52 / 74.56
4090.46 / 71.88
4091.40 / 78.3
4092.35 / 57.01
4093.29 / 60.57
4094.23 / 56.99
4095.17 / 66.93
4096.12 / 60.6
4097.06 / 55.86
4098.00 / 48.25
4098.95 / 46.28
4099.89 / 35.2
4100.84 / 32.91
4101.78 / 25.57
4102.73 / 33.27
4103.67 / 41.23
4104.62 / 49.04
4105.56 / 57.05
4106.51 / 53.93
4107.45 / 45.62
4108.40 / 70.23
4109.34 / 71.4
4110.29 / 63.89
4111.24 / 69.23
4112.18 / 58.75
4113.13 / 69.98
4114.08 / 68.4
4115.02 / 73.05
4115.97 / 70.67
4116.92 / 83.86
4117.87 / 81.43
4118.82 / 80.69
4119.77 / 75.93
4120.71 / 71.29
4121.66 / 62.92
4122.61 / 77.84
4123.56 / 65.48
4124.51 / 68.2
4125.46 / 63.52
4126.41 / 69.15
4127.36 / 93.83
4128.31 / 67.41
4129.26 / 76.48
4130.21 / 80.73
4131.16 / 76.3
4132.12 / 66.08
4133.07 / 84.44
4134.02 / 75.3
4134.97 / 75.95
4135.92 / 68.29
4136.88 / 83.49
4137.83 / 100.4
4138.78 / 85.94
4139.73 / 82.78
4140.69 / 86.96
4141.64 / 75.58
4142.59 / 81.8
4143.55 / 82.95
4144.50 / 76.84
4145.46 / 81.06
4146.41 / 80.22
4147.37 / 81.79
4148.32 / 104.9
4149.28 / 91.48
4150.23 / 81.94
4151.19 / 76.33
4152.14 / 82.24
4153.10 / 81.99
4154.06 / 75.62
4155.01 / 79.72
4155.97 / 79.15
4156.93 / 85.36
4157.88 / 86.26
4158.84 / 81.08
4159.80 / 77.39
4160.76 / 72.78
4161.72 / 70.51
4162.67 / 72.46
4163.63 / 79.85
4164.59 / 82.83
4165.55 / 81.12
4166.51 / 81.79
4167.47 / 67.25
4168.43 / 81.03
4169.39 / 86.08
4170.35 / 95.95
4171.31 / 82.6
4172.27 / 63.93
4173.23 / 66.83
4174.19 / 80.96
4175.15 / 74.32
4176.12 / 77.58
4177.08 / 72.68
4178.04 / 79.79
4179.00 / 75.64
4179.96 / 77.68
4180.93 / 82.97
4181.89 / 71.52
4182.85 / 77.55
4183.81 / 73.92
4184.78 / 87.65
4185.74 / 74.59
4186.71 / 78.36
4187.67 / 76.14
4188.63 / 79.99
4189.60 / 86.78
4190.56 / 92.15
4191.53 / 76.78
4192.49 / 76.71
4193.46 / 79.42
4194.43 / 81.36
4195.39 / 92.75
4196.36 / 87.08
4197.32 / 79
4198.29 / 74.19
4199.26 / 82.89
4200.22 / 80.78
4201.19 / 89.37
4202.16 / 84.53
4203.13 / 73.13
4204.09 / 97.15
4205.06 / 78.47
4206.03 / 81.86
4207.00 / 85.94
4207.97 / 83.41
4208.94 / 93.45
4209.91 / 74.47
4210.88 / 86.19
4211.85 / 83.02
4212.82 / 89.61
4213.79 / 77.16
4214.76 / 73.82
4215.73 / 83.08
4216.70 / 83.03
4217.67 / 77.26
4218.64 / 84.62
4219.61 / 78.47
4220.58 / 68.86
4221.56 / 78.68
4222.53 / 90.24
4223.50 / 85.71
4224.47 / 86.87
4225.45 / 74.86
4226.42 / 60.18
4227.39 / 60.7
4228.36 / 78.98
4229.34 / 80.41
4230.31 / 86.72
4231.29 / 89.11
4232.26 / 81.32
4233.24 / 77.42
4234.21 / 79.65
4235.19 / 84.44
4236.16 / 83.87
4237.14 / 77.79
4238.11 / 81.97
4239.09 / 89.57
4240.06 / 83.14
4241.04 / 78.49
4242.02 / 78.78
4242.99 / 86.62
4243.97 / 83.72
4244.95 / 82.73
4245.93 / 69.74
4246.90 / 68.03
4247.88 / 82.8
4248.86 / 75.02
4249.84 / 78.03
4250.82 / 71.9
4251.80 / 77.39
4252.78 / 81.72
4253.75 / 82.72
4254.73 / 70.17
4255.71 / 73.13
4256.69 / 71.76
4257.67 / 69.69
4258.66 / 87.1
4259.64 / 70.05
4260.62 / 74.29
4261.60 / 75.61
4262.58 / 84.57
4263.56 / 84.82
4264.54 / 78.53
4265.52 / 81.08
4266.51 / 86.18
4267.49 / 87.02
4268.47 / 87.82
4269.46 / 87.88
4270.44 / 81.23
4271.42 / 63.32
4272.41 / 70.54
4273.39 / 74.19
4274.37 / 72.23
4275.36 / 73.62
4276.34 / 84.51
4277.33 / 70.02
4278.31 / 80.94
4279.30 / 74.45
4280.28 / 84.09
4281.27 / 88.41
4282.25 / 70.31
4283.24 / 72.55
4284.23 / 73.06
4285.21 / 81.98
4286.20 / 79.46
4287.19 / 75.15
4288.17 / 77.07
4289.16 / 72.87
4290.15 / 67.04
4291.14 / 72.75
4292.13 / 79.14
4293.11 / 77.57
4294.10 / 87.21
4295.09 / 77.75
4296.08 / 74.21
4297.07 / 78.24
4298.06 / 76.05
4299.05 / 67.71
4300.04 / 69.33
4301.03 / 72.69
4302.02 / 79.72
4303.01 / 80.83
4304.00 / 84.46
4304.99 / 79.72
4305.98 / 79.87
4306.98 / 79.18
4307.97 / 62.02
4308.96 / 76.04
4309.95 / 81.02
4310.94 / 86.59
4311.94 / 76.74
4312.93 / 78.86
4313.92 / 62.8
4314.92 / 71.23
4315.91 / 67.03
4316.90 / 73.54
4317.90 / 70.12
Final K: -0.15 mag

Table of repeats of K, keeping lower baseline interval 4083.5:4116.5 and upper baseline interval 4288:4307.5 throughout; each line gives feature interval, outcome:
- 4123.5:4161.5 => -0.236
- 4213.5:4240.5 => -0.130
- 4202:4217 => -0.192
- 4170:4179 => -0.153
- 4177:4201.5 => -0.182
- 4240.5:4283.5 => -0.060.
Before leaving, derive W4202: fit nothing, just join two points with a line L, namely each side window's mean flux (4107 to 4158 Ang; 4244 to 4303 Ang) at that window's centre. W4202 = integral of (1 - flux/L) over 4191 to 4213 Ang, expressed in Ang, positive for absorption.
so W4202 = -1.7 Ang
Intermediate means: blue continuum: 76.8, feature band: 83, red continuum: 77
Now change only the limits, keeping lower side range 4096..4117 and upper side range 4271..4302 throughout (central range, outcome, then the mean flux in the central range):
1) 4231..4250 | -2.77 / 80.6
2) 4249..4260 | -0.60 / 75.8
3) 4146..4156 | -3.84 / 83.4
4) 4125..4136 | -3.24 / 75.1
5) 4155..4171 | -4.79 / 80.1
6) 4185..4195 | -2.46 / 80.6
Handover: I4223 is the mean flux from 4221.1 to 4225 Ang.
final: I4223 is 85.3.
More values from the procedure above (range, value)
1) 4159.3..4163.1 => 73.4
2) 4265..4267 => 83.4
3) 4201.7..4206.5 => 83.1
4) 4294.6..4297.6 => 76.7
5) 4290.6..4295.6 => 78.8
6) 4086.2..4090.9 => 72.5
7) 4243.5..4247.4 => 76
